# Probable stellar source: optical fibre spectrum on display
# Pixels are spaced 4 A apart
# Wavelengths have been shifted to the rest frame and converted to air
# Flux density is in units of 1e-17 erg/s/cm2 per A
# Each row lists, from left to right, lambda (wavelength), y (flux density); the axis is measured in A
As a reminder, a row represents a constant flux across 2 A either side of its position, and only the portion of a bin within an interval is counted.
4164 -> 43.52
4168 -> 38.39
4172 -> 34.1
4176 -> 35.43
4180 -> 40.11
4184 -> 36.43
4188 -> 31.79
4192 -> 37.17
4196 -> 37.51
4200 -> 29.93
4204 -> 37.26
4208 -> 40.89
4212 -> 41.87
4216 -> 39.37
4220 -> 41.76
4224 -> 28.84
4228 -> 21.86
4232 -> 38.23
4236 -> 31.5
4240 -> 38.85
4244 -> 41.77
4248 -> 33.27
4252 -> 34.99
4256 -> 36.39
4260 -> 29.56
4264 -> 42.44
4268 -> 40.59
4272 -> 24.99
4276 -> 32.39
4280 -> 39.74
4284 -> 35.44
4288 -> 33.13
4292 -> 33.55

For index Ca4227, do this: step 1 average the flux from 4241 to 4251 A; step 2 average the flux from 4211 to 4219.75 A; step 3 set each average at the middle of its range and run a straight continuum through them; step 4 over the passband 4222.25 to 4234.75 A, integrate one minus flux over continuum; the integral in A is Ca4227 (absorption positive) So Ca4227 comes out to 3.01 A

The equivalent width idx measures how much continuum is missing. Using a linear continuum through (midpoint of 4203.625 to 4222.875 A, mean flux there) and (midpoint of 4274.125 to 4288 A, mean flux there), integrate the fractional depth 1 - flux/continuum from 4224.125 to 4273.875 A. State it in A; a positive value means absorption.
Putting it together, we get 4.3 A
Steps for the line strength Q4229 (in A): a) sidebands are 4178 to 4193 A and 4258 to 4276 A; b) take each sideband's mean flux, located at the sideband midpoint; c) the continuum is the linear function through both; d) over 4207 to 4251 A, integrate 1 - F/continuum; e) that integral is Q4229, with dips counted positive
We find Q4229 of -1.1 A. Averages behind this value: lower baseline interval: 36.3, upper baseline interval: 34.2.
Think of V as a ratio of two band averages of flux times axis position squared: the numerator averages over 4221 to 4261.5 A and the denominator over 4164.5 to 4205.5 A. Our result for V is 1.0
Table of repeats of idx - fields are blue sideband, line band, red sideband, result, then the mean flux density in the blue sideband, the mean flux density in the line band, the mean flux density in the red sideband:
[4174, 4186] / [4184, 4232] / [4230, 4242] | 1.7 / 37.3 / 35.5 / 36.2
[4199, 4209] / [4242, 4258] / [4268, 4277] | -1.9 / 36.1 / 36.6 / 30.9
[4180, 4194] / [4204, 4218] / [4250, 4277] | -1.9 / 35.8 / 40.2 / 34.6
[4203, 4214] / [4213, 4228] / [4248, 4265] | 1.5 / 40.3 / 35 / 35.2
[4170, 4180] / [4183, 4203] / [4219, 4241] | 0.2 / 35.8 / 34.6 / 32.9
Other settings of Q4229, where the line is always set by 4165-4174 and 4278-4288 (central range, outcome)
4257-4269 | -0.1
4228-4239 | 1.2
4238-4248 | -0.6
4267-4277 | 1.3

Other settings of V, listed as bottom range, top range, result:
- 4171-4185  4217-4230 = 0.88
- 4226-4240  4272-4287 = 1.10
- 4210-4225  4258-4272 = 0.95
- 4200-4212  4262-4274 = 0.97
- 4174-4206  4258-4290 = 1.01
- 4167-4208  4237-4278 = 1.02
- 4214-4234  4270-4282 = 0.98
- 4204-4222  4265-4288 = 0.89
